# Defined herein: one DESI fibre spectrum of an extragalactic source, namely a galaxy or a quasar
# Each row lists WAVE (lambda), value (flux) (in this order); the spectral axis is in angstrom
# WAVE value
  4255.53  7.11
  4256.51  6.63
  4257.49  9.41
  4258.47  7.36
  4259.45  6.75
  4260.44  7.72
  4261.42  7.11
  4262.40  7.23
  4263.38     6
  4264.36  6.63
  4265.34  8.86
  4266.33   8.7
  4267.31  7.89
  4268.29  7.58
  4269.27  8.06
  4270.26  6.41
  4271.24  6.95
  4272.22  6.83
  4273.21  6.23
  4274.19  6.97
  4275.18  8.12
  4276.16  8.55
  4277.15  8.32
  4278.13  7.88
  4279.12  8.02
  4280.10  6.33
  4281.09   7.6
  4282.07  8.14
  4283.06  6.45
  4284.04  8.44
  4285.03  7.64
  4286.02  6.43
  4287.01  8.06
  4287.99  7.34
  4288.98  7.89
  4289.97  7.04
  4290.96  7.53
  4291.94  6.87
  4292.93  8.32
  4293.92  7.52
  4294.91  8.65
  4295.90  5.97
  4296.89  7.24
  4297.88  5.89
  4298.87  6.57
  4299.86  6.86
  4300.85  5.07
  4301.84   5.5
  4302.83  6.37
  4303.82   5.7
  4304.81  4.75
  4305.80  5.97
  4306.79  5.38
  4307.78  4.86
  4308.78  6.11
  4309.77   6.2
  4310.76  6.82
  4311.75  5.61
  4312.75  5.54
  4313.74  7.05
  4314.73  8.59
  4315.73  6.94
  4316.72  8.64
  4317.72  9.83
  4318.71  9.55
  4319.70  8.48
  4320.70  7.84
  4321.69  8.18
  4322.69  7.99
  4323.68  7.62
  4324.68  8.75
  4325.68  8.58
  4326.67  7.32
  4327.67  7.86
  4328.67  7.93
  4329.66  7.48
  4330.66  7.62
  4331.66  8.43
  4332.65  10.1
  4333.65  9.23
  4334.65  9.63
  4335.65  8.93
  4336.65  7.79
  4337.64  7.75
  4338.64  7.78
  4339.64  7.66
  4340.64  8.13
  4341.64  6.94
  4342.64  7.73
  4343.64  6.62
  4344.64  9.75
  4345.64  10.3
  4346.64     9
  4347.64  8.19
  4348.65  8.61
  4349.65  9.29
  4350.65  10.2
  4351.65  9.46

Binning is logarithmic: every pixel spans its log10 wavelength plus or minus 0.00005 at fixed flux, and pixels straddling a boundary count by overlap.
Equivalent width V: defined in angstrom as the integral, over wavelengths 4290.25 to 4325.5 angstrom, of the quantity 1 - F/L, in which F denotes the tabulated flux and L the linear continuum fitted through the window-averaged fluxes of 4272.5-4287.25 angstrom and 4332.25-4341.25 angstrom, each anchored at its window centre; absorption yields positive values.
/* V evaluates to 4.4 angstrom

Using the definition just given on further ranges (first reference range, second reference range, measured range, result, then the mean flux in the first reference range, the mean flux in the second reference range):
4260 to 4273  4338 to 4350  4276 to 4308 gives 3.0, 7.36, 8.31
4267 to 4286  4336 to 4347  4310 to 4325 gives 0.2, 7.47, 8.14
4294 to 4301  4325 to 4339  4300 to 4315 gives 2.6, 6.73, 8.33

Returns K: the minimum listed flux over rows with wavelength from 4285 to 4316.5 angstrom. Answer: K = 4.75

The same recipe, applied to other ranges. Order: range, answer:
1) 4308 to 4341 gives 5.54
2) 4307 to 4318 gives 4.86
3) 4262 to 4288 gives 6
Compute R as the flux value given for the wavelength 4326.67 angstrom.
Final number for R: 7.32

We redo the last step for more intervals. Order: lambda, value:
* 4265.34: 8.86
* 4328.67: 7.93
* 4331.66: 8.43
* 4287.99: 7.34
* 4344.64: 9.75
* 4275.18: 8.12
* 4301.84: 5.5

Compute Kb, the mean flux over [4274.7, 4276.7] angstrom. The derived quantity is 8.33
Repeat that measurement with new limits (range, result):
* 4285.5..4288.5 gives 7.28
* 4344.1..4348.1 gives 9.3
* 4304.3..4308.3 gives 5.24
